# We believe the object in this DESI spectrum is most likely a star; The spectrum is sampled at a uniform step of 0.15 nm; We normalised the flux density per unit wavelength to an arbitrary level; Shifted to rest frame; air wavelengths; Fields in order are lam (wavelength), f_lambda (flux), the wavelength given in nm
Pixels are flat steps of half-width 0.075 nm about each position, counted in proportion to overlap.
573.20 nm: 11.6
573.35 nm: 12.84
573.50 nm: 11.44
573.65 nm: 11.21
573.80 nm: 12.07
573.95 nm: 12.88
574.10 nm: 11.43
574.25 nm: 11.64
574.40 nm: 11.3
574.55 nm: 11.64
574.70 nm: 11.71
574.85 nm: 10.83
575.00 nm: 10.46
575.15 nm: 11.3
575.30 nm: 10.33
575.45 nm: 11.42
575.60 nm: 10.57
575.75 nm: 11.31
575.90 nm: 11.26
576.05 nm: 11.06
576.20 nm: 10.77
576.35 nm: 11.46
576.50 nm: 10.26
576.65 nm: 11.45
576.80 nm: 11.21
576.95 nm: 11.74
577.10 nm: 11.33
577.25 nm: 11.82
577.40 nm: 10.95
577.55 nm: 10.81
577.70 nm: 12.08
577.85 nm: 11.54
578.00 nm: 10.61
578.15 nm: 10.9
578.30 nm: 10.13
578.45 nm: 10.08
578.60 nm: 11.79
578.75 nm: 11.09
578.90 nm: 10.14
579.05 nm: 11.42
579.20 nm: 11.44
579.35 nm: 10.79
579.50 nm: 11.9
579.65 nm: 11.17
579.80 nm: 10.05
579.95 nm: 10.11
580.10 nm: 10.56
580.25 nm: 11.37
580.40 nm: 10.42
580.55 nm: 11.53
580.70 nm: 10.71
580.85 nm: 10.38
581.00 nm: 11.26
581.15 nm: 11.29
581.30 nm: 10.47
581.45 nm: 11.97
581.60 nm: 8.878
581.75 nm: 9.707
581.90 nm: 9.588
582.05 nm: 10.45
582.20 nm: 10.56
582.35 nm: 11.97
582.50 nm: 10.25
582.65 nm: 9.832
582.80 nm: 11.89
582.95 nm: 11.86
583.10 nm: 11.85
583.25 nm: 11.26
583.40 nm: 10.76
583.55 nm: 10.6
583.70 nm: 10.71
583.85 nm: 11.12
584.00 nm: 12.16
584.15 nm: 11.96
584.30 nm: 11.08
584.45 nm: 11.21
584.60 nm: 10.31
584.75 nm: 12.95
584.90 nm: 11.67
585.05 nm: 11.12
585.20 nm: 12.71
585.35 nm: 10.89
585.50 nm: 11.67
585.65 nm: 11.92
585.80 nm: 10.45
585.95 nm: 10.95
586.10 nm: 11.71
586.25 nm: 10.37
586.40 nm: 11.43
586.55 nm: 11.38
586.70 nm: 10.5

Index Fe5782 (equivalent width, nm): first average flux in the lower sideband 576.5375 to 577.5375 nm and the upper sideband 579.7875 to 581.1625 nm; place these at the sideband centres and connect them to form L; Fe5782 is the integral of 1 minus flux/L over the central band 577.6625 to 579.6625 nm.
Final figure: 0.00 nm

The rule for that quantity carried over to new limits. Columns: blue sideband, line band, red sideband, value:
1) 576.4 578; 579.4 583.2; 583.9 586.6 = 0.19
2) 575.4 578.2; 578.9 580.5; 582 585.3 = 0.05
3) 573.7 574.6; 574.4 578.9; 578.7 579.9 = 0.13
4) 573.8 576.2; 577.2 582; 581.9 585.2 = 0.18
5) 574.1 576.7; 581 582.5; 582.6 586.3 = 0.09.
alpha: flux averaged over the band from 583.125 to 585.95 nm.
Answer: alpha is 11.4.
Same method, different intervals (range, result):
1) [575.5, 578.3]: 11.1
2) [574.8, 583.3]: 10.9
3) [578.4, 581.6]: 10.9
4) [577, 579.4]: 11.1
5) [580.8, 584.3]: 10.9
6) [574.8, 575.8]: 10.9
